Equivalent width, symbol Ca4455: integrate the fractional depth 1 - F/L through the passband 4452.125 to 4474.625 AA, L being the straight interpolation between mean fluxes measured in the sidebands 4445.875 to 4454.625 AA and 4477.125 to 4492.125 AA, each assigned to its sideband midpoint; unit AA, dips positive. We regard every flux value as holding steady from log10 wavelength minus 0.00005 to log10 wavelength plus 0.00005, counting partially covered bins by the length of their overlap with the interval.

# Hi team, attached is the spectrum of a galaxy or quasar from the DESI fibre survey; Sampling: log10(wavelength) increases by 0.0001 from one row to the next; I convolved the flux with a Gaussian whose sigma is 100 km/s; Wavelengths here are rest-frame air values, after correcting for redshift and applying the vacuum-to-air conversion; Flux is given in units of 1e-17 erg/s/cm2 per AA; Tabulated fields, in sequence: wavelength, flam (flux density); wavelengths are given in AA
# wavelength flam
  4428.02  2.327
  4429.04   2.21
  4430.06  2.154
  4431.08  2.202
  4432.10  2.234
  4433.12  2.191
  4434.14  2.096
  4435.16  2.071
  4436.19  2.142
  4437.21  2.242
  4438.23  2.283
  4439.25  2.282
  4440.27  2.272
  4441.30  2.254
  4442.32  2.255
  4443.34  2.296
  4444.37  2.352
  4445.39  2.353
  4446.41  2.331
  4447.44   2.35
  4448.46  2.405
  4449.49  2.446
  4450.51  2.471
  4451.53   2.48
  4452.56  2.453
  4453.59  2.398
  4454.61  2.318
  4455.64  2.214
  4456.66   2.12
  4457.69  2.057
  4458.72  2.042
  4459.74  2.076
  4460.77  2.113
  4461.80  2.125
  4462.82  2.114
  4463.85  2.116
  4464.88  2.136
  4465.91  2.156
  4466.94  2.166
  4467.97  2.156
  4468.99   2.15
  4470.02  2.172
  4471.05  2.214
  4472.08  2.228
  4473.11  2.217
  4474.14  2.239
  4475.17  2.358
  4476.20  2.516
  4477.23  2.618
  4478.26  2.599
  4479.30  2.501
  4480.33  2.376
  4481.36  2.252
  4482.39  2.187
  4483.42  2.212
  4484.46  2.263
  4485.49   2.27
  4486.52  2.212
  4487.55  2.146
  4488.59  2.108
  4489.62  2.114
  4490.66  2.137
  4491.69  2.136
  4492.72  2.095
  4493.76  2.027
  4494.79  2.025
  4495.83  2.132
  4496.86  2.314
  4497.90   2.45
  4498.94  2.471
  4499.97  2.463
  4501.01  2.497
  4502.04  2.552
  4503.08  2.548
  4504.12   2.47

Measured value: 1.7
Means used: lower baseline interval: 2.41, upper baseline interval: 2.27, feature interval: 2.18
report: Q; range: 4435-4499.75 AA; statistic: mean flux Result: 2.25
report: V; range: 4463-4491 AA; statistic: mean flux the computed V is 2.25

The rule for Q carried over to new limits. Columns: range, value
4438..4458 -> 2.32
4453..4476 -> 2.18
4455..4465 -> 2.11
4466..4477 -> 2.25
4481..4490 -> 2.2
